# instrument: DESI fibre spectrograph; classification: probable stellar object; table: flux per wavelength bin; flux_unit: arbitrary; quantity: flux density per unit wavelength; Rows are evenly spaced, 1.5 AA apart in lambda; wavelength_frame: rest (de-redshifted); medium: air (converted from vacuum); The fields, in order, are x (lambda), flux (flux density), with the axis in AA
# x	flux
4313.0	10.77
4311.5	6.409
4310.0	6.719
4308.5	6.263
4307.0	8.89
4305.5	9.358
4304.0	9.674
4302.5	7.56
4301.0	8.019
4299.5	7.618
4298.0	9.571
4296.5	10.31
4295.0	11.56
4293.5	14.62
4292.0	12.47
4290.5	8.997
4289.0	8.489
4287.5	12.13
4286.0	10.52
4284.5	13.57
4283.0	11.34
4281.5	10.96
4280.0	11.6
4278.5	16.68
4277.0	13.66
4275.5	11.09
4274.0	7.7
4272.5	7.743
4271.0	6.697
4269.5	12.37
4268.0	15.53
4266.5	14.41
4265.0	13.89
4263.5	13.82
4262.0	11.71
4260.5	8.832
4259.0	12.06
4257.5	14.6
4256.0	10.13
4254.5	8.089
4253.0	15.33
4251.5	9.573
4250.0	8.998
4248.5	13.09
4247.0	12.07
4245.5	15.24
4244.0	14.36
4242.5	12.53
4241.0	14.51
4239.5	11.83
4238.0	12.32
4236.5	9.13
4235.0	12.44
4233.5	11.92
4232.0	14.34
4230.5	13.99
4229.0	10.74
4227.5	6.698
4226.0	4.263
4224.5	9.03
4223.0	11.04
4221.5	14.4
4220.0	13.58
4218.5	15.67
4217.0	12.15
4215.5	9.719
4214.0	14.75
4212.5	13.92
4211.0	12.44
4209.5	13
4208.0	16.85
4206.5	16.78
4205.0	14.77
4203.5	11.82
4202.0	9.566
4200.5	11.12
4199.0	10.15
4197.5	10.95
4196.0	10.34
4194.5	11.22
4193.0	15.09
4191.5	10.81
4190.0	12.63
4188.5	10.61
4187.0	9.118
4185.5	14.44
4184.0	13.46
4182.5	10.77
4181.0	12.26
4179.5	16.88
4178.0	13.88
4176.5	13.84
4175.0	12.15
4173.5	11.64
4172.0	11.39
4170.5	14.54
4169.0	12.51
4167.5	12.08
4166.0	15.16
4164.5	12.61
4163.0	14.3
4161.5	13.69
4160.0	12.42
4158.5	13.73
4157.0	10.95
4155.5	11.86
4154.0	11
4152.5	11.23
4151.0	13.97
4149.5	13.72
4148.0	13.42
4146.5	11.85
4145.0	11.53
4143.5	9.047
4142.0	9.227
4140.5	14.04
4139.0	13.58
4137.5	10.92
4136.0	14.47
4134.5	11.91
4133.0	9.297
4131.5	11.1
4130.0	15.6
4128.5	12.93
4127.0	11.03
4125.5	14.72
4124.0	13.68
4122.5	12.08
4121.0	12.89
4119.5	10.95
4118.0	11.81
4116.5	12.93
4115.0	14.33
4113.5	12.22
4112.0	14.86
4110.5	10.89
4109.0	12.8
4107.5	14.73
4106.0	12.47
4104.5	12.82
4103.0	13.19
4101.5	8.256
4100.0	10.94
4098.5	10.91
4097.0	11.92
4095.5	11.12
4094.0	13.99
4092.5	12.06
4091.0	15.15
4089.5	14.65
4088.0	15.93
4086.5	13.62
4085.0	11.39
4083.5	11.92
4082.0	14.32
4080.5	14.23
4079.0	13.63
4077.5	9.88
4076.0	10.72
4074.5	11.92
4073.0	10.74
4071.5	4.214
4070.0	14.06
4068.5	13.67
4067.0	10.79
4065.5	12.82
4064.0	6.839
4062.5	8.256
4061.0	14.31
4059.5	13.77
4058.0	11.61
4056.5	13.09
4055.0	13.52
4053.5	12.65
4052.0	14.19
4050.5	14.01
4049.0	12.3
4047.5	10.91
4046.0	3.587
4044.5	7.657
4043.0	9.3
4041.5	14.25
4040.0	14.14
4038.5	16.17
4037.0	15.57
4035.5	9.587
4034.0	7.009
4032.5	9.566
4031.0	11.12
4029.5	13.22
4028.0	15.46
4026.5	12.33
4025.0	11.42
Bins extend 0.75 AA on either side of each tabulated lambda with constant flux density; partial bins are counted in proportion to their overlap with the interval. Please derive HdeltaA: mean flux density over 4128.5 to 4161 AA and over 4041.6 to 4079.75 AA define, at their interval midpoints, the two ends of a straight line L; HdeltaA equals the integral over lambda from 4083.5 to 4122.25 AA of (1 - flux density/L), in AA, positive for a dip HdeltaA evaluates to -3.2 AA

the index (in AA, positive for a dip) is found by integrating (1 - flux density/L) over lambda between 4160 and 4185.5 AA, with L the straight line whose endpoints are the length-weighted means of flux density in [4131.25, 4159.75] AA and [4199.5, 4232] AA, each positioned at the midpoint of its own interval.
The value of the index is -2.4 AA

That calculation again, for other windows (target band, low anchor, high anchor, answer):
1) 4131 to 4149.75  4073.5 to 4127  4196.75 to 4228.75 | 0.92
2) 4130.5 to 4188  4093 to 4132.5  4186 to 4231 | -1.31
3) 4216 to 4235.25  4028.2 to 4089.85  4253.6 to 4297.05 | 0.23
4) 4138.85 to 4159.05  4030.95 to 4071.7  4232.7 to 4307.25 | -1.00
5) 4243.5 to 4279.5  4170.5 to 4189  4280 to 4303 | -2.69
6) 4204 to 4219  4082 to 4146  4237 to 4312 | -2.93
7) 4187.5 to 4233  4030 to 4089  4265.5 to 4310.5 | -4.52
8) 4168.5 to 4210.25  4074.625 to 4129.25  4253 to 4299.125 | -1.73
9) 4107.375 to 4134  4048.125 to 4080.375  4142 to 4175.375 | -1.06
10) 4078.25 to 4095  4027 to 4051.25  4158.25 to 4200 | -2.56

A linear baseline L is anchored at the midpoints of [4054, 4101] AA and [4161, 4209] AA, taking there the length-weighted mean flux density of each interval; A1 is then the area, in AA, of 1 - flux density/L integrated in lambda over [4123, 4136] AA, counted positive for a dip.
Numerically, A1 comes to -0.24 AA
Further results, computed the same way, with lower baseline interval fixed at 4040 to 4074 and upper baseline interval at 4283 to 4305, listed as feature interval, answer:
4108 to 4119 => -1.8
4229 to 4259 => -4.9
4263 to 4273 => -1.6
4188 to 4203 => -0.7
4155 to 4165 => -1.8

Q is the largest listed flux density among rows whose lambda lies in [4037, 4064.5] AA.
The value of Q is 16.17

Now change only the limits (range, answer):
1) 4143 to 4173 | 15.16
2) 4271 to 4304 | 16.68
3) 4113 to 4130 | 15.6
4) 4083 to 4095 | 15.93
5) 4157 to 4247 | 16.88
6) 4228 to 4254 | 15.33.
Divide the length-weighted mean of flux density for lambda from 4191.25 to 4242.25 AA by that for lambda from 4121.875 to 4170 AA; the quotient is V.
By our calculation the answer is 0.97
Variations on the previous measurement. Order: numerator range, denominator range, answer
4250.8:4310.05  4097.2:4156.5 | 0.89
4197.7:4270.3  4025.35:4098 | 1.02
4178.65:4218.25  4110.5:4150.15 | 1.01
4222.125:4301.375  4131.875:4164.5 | 0.94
